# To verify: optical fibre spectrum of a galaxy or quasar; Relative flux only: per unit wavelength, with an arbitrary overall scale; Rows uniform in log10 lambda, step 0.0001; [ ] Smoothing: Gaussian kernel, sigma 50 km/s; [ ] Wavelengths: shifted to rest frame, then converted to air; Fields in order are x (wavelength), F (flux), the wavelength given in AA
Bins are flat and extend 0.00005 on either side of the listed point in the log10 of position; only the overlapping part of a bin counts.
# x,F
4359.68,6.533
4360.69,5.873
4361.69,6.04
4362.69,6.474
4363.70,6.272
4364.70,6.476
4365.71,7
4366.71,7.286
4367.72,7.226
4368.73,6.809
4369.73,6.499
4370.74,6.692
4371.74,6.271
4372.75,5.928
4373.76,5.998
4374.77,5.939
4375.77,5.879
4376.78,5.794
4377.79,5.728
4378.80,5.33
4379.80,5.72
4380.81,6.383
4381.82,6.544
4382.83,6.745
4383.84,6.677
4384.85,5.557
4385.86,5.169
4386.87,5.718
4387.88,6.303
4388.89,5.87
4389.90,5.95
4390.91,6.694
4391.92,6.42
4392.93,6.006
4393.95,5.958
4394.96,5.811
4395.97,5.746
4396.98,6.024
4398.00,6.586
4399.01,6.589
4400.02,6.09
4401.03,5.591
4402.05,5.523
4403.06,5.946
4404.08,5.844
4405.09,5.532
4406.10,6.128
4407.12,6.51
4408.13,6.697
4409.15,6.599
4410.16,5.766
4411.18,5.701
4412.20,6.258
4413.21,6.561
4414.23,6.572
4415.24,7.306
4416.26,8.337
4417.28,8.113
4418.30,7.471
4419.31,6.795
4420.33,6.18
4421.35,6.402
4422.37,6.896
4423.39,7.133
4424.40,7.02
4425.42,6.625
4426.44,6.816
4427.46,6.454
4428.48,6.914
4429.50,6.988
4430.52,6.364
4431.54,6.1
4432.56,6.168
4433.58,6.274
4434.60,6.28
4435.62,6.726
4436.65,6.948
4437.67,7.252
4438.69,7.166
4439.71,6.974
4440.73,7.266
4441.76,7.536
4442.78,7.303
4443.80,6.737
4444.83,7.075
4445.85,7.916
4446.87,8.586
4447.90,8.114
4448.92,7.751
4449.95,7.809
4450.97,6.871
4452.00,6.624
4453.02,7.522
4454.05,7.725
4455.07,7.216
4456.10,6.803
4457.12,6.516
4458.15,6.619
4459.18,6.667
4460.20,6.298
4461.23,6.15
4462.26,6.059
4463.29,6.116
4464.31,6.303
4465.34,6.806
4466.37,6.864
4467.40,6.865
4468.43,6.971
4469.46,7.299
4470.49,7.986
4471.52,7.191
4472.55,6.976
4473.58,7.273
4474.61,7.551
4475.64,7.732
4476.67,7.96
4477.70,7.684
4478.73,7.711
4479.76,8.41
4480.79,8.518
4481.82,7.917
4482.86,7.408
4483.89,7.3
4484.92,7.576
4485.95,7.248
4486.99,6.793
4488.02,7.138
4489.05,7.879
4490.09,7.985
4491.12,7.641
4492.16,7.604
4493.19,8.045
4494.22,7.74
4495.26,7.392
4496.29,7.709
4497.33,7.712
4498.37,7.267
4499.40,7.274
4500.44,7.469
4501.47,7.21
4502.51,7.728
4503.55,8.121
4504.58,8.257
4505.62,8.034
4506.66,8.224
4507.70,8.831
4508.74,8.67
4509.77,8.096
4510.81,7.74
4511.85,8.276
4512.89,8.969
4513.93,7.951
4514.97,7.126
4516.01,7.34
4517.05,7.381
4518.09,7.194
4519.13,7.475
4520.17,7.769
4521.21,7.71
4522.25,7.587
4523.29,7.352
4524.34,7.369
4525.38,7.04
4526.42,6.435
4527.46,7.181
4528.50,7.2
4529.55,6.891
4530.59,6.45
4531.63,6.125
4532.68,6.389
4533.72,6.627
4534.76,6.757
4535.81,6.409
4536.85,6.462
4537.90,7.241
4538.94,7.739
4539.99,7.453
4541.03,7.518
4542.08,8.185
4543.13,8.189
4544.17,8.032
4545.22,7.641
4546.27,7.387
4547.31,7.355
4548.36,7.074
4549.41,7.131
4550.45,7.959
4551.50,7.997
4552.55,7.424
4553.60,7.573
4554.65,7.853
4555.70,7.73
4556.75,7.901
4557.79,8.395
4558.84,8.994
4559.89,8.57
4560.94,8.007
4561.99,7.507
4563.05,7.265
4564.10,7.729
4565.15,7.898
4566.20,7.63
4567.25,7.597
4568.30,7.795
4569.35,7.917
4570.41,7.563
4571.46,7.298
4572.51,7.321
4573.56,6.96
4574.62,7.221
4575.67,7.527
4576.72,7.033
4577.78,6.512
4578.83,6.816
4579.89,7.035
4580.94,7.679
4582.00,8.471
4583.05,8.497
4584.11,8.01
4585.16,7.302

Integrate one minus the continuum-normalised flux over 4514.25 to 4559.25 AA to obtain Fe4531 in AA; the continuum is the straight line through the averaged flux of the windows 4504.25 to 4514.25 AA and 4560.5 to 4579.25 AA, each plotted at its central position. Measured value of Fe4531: 3.0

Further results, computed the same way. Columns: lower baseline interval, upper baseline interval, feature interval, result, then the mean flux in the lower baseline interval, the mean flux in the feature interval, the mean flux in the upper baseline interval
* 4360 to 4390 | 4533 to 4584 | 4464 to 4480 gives -1.0 AA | 6.21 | 7.34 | 7.56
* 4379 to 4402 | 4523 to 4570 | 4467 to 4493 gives -2.6 AA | 6.08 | 7.55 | 7.45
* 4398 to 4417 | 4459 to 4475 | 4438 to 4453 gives -1.7 AA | 6.34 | 7.41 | 6.83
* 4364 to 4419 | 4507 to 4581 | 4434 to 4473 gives -1.5 AA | 6.3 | 7.05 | 7.5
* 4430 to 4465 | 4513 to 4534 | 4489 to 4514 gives -2.8 AA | 6.94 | 7.91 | 7.17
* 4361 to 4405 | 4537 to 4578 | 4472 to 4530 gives -4.0 AA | 6.16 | 7.64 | 7.64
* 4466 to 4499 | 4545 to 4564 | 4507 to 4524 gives -0.4 AA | 7.54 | 7.84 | 7.77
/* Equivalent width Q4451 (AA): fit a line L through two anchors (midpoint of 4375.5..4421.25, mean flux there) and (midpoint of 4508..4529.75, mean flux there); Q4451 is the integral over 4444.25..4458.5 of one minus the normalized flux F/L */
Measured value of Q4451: -1.14 AA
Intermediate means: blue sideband 6.24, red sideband 7.58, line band 7.37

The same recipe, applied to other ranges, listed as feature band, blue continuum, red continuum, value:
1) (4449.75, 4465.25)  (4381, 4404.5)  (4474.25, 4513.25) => 1.0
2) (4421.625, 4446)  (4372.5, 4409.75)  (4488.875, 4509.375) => -0.4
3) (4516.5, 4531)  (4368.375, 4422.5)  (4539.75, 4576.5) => 0.3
